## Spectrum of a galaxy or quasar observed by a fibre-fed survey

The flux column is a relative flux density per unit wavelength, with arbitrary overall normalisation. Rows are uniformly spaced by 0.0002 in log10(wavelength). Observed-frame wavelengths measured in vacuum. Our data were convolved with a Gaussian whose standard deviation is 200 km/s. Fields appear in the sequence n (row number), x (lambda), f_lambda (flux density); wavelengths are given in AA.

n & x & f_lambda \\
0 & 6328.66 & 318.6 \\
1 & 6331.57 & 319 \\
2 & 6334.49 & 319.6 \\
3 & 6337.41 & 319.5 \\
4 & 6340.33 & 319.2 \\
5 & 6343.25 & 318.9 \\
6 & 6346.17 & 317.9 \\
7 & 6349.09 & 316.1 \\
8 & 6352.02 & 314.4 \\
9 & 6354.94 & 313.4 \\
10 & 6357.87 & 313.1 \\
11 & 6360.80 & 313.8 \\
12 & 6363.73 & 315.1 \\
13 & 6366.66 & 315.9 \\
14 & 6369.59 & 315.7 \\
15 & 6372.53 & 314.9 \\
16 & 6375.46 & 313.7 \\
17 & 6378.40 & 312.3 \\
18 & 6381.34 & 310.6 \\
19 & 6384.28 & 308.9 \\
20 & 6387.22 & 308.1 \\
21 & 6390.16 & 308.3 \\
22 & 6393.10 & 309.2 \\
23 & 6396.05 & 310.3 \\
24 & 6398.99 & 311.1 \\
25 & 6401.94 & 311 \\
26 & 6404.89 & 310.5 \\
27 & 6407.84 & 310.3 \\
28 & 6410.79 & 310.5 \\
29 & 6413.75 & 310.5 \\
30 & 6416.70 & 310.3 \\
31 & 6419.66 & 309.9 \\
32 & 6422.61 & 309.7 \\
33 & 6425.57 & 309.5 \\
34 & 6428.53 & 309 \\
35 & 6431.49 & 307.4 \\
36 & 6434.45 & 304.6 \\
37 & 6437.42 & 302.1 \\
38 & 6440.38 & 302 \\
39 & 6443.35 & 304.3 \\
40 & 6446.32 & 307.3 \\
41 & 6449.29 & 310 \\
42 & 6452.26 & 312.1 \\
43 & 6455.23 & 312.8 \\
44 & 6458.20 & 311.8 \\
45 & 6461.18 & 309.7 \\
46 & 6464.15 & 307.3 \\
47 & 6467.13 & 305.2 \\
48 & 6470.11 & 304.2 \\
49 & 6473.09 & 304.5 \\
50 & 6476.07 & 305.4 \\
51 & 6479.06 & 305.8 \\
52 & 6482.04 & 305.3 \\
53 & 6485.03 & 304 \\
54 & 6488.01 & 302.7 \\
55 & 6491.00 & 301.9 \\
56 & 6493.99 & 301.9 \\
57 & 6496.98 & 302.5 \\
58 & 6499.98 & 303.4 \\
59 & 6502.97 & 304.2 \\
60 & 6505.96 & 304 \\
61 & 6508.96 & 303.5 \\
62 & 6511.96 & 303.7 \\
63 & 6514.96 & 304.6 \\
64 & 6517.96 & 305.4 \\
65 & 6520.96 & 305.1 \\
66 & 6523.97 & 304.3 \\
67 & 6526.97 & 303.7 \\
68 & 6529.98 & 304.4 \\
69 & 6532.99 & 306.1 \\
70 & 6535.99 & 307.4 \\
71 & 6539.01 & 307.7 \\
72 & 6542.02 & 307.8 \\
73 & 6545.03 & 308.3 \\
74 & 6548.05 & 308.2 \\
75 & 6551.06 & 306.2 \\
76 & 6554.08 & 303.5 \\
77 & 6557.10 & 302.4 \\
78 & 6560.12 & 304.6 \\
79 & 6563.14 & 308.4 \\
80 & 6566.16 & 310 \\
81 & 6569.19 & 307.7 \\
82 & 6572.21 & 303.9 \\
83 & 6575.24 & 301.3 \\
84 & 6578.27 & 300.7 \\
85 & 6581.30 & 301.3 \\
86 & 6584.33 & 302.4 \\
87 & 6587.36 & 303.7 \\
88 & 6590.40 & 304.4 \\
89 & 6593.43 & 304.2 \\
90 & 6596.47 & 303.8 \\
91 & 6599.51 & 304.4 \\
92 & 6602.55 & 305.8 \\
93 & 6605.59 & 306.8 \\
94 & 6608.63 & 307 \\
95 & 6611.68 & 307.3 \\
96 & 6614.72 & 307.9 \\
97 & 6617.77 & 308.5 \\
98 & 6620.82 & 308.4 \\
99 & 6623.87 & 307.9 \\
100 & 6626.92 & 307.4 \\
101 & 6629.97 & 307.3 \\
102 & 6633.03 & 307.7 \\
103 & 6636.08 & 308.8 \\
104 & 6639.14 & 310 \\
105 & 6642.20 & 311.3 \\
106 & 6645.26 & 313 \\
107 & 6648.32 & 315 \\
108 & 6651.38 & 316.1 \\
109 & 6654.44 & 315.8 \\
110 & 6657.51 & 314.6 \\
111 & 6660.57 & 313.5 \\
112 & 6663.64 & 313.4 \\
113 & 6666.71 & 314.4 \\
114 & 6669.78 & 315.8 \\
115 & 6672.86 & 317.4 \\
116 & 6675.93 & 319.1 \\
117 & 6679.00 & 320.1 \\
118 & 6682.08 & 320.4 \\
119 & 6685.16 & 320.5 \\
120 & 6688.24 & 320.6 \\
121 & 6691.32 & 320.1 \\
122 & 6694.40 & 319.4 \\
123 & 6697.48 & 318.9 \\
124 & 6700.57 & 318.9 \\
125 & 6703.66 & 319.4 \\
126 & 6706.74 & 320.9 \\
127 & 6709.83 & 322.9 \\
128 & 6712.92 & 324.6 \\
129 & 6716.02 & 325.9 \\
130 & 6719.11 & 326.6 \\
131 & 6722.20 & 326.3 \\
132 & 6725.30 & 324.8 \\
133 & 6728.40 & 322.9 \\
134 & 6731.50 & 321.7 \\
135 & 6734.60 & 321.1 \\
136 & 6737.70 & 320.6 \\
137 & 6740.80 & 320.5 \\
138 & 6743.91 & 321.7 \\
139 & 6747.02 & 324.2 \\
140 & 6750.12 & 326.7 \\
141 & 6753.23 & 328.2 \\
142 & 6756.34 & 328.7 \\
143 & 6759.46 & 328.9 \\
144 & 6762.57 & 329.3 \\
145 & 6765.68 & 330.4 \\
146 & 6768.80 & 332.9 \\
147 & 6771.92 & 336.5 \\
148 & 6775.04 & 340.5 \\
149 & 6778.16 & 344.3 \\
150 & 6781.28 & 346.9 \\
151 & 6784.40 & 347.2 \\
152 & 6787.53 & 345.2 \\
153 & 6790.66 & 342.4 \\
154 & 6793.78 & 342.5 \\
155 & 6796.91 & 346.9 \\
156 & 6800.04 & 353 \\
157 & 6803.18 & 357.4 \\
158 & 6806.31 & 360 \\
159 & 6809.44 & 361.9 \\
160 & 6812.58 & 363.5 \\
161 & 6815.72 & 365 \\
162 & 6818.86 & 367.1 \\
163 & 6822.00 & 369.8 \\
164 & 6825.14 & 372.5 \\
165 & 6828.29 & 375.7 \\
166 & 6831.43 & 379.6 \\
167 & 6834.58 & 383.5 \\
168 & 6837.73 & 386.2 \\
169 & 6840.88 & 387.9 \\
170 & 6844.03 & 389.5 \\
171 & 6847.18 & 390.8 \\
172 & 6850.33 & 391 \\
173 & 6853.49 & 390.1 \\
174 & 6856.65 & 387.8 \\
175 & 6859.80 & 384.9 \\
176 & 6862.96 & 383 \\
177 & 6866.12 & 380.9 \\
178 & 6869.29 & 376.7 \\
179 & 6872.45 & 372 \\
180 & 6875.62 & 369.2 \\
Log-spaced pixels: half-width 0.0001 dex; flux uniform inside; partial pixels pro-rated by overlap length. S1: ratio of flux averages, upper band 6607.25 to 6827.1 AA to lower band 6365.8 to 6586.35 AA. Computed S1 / 1.07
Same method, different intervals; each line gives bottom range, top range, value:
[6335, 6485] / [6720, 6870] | 1.14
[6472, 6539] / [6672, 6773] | 1.06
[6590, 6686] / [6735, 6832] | 1.11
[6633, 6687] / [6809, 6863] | 1.21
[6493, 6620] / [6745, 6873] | 1.18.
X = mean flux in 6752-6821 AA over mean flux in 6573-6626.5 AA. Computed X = 1.13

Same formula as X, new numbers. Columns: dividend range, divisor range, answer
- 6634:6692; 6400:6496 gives 1.03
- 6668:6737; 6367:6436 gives 1.04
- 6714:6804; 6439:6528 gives 1.09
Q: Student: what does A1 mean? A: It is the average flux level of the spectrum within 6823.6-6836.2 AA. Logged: 378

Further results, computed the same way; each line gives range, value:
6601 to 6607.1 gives 306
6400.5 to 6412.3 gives 310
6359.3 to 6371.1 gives 315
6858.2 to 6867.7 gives 383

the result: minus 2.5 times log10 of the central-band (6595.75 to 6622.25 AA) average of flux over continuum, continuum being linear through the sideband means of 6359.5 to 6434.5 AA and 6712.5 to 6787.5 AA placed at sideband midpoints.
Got 0.05 mag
